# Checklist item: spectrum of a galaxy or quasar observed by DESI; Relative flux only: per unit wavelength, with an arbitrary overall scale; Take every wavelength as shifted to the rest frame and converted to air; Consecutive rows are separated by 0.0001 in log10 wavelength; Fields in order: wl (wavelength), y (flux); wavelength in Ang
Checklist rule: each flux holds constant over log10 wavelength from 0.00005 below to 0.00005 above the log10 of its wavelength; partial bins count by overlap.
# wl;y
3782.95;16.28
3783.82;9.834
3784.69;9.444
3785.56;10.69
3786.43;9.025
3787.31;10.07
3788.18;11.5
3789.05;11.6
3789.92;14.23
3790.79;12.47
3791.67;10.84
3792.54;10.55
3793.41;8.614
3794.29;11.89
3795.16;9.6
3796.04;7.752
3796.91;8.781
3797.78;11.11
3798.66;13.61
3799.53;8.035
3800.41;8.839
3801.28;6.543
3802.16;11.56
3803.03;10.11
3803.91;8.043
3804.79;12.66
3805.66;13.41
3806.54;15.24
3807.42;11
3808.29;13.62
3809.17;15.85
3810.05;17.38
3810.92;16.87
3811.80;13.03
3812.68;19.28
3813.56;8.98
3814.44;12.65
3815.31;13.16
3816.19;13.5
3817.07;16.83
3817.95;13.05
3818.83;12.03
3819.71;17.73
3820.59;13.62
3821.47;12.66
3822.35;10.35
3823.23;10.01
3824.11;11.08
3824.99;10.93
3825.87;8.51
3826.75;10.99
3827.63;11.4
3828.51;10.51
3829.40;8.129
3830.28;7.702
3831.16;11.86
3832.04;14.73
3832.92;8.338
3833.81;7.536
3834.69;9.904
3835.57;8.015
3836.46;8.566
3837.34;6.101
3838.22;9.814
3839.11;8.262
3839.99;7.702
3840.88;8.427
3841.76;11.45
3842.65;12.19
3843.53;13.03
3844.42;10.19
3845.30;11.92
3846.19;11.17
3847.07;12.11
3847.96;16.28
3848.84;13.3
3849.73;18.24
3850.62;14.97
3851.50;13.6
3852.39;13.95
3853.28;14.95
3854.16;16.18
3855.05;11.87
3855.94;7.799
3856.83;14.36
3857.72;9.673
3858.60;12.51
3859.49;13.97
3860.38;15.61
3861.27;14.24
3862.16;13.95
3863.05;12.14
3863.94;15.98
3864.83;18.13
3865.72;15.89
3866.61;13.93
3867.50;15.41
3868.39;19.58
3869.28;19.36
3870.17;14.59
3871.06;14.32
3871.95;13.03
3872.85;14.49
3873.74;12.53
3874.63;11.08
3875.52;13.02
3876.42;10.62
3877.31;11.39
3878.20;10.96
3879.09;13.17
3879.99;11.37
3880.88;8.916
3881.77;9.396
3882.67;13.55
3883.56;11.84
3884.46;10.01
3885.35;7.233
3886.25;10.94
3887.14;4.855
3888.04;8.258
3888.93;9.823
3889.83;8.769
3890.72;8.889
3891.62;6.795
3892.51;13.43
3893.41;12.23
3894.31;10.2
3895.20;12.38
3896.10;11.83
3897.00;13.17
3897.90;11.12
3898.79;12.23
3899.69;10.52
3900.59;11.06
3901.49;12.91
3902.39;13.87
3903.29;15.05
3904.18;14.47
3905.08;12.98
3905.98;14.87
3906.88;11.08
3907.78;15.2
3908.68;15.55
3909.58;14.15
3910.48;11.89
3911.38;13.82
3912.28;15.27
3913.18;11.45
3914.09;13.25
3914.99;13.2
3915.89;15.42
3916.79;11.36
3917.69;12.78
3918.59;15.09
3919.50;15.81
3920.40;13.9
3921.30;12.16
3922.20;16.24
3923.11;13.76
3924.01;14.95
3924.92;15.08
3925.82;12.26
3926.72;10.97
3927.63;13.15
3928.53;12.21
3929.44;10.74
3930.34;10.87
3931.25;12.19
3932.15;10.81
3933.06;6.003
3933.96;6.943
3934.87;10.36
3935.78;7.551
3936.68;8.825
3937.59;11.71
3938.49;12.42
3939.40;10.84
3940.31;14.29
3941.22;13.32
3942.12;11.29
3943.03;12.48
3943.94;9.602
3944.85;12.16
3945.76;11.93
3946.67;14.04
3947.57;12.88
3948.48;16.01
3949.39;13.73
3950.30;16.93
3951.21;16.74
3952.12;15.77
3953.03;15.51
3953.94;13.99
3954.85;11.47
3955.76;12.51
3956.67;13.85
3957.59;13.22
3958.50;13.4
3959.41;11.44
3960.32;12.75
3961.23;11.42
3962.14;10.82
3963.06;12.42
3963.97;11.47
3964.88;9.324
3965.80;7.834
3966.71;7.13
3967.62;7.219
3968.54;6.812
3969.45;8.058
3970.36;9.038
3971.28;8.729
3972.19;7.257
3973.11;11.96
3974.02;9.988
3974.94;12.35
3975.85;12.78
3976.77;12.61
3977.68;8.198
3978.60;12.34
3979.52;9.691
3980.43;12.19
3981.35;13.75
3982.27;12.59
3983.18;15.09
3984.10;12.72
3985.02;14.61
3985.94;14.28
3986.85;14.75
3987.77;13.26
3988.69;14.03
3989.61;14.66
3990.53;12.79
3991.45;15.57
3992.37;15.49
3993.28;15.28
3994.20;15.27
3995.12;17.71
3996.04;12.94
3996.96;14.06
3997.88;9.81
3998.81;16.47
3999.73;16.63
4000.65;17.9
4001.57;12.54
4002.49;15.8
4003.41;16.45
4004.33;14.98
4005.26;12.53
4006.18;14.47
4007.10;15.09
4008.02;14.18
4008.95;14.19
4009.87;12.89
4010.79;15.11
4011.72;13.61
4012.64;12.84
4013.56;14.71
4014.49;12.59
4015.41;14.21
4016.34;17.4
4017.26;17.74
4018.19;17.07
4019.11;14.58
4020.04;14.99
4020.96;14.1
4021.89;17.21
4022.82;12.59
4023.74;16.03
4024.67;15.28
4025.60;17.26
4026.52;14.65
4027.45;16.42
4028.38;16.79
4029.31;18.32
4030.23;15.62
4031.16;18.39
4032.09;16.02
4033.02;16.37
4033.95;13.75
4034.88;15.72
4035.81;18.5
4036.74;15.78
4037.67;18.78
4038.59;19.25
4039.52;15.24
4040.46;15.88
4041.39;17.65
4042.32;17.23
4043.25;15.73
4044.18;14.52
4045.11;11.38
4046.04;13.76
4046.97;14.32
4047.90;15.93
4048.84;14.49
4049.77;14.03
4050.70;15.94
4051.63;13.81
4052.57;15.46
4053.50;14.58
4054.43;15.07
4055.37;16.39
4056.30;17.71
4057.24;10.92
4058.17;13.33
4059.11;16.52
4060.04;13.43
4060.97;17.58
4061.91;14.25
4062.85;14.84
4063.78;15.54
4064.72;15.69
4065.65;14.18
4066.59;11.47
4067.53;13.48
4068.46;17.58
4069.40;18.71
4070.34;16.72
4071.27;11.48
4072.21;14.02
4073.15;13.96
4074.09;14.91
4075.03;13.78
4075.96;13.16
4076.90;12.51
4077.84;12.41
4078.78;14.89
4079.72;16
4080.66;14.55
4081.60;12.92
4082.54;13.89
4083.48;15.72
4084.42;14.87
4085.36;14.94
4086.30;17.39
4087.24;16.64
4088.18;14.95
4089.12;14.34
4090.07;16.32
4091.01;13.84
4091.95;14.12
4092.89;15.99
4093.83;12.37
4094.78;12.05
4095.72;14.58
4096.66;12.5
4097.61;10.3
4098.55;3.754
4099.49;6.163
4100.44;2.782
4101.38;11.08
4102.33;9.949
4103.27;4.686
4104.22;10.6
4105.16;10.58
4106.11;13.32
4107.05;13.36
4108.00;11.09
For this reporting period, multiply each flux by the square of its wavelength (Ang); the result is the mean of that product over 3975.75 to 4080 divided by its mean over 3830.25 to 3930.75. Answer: 1.29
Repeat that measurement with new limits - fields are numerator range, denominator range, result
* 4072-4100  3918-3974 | 1.23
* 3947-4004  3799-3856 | 1.17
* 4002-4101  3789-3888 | 1.36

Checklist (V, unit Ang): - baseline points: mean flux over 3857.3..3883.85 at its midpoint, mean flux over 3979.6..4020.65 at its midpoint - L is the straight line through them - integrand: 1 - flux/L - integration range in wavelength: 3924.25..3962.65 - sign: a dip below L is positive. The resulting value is 4.9 Ang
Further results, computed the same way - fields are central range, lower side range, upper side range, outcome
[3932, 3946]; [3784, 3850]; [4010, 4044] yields 3.4 Ang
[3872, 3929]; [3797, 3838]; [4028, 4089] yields 2.8 Ang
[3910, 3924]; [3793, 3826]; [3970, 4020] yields -0.7 Ang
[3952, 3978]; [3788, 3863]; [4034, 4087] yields 5.2 Ang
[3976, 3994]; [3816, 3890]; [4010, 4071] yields 1.3 Ang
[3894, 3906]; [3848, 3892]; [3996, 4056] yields 0.6 Ang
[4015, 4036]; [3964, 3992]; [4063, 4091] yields -4.9 Ang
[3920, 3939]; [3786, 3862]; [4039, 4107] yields 1.6 Ang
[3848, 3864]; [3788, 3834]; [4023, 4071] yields -1.7 Ang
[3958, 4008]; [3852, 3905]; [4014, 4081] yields 5.8 Ang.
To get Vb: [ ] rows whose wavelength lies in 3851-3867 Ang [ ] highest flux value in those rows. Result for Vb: 18.13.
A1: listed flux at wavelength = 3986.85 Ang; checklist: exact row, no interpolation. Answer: 14.75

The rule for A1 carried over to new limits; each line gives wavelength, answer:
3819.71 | 17.73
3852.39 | 13.95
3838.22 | 9.814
